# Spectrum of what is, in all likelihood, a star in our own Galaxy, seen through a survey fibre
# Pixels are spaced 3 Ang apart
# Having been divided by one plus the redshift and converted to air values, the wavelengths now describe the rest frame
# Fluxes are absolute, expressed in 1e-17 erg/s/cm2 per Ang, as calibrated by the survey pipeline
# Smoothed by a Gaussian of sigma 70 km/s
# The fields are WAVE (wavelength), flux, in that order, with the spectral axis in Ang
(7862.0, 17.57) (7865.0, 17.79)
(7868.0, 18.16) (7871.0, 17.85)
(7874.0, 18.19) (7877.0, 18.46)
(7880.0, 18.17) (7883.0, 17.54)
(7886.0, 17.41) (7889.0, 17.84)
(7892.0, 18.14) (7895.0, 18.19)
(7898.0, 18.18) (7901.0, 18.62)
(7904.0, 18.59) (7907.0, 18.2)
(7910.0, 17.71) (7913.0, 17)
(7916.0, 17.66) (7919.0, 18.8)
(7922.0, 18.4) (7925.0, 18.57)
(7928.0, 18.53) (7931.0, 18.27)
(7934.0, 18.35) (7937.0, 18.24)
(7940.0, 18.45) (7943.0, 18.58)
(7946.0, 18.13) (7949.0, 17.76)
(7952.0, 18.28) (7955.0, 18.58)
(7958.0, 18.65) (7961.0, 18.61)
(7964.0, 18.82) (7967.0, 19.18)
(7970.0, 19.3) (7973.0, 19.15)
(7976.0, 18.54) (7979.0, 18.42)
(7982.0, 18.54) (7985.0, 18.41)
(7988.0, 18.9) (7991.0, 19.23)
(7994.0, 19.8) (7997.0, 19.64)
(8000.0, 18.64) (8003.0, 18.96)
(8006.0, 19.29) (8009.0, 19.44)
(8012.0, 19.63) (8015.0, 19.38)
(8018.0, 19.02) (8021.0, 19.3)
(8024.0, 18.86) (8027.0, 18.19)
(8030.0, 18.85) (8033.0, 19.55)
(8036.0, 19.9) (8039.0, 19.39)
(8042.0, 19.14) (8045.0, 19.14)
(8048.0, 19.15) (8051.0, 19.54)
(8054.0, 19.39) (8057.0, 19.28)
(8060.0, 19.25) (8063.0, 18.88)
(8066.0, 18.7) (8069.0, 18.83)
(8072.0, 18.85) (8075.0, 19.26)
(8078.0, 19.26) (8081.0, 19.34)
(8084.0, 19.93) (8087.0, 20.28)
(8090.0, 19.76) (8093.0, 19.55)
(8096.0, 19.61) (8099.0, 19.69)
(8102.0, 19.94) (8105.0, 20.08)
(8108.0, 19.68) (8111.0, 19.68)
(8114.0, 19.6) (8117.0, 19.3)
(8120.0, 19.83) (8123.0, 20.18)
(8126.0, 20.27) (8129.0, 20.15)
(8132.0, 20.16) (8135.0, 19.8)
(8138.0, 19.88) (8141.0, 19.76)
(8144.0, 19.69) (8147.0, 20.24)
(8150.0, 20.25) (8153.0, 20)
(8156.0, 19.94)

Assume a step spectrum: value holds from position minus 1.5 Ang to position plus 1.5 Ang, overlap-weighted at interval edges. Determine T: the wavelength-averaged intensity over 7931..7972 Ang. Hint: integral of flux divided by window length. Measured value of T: 18.5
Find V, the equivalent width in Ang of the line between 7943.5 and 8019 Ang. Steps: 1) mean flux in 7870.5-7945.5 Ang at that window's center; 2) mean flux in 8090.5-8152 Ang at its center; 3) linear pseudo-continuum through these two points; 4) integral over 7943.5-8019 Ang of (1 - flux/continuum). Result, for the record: -0.6 Ang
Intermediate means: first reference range 18.2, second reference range 19.9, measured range 18.9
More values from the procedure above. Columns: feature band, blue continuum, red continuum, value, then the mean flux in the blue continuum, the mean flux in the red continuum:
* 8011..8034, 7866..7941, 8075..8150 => 0.02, 18.1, 19.8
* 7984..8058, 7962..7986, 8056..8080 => -1.12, 18.8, 19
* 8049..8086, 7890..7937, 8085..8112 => 0.61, 18.2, 19.8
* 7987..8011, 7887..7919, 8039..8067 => -0.61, 18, 19.2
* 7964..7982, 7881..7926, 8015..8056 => -0.22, 18.1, 19.2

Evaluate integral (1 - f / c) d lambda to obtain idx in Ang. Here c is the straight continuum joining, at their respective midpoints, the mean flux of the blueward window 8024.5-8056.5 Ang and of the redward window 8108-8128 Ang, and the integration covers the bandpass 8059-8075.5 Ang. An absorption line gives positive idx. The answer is 0.4 Ang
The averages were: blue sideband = 19.2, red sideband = 19.8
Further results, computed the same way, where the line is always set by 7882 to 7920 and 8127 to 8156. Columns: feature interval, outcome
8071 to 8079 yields 0.1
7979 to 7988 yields 0.1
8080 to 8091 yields -0.2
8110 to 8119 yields 0.1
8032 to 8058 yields -0.3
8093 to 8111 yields -0.1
